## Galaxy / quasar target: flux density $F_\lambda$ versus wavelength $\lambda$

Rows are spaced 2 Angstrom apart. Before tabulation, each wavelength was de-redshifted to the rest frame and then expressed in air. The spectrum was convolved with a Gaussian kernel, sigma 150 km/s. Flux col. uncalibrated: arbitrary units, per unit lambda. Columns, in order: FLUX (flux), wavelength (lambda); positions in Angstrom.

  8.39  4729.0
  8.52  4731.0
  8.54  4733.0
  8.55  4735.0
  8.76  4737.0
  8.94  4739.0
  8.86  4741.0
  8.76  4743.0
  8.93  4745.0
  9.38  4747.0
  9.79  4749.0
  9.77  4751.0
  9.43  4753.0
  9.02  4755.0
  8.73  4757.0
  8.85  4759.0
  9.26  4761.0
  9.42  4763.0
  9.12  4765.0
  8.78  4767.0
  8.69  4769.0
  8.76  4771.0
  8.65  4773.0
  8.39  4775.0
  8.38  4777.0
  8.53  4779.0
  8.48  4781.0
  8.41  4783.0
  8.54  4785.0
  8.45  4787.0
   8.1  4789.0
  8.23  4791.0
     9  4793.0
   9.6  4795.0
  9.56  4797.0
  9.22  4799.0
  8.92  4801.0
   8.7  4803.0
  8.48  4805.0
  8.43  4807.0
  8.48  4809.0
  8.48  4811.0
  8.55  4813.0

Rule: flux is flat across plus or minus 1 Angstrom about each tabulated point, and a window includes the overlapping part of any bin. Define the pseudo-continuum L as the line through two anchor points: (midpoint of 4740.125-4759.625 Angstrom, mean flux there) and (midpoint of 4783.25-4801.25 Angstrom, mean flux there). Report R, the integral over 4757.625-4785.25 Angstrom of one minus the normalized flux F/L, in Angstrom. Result 0.8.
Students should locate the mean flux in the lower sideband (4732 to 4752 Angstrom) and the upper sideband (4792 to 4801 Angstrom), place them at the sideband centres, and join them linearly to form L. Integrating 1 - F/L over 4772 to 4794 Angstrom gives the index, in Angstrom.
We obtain 1.8 Angstrom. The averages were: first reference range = 9.03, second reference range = 9.3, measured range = 8.47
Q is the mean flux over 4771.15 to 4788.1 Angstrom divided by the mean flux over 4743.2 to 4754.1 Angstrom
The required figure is 0.9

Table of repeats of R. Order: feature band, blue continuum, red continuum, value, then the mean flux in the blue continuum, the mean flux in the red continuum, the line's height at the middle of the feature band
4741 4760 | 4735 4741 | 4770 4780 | -1.0 Angstrom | 8.8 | 8.54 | 8.71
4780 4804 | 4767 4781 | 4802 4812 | -0.6 Angstrom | 8.58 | 8.51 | 8.54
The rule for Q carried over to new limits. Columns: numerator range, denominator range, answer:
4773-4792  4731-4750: 0.94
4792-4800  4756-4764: 1.03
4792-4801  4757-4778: 1.05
